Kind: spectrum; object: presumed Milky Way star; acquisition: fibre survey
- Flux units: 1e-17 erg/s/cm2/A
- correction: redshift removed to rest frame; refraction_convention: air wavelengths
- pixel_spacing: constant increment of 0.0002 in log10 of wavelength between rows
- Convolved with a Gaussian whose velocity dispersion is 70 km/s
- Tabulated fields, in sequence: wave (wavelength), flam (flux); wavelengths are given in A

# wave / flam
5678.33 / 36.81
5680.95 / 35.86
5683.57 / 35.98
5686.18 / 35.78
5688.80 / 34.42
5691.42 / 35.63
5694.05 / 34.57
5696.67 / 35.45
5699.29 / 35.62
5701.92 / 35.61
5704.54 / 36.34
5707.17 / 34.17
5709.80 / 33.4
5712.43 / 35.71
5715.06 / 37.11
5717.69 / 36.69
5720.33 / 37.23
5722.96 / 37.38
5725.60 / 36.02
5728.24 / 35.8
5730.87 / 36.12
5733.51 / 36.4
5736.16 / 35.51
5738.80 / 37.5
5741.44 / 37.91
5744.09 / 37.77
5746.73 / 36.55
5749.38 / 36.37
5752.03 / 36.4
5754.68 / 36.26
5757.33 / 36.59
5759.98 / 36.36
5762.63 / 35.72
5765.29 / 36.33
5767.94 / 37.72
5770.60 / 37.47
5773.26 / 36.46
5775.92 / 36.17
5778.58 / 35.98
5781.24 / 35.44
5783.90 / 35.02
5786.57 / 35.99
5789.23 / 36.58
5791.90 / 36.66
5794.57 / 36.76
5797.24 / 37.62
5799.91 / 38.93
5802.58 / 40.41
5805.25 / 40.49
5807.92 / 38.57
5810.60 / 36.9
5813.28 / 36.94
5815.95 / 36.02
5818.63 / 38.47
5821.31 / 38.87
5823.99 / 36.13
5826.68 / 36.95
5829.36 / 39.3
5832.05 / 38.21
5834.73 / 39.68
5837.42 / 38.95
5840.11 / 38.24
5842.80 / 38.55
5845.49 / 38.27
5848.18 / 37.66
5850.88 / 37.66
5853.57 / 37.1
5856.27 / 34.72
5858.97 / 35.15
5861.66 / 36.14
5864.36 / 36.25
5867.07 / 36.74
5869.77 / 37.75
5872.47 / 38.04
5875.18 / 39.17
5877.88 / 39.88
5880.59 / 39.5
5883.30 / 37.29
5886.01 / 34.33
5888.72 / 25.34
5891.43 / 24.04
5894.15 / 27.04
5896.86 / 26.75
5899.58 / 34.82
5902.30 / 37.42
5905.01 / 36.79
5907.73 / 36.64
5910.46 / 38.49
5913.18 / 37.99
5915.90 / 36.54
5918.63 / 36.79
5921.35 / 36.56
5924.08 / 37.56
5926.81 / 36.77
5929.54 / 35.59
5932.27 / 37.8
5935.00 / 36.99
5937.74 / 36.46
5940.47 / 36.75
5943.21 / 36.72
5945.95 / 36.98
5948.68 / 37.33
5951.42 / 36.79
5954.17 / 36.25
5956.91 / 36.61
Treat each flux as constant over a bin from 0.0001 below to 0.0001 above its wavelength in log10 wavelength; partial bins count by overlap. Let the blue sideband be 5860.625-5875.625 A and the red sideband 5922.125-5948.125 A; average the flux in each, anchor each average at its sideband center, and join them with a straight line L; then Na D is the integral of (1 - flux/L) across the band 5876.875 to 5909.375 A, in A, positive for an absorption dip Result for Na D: 3.3 A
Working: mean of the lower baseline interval 37.2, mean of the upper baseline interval 36.9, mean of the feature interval 33.3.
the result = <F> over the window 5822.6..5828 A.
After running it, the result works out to 36.5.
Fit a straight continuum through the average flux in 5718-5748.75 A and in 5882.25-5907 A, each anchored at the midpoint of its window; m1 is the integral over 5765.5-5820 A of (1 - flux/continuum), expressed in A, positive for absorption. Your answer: -3.74 A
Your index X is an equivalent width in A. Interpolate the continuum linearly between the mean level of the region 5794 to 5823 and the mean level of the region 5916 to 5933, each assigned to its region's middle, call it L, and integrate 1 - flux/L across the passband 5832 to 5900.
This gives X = 3.4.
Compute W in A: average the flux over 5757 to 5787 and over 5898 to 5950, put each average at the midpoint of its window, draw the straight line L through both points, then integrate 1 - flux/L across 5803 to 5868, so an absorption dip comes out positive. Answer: -2.0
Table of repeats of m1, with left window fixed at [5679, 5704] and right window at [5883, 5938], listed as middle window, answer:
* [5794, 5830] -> -3.1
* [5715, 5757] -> -1.6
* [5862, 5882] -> -1.9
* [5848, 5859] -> -0.5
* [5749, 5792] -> -1.4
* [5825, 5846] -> -2.2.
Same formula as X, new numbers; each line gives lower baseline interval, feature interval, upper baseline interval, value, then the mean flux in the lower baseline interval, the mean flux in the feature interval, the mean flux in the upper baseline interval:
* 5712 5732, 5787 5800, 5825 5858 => 0.10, 36.6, 37.1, 37.9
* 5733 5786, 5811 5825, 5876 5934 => -0.55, 36.5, 37.3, 35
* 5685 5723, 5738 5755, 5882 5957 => -0.70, 35.6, 37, 35.2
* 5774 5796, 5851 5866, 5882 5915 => -0.82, 36.1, 36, 33.1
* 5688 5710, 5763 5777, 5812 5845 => -0.02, 35.1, 36.8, 38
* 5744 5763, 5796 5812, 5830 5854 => -0.55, 36.5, 38.8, 38.3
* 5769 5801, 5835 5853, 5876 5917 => -1.49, 36.6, 38.3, 34.2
